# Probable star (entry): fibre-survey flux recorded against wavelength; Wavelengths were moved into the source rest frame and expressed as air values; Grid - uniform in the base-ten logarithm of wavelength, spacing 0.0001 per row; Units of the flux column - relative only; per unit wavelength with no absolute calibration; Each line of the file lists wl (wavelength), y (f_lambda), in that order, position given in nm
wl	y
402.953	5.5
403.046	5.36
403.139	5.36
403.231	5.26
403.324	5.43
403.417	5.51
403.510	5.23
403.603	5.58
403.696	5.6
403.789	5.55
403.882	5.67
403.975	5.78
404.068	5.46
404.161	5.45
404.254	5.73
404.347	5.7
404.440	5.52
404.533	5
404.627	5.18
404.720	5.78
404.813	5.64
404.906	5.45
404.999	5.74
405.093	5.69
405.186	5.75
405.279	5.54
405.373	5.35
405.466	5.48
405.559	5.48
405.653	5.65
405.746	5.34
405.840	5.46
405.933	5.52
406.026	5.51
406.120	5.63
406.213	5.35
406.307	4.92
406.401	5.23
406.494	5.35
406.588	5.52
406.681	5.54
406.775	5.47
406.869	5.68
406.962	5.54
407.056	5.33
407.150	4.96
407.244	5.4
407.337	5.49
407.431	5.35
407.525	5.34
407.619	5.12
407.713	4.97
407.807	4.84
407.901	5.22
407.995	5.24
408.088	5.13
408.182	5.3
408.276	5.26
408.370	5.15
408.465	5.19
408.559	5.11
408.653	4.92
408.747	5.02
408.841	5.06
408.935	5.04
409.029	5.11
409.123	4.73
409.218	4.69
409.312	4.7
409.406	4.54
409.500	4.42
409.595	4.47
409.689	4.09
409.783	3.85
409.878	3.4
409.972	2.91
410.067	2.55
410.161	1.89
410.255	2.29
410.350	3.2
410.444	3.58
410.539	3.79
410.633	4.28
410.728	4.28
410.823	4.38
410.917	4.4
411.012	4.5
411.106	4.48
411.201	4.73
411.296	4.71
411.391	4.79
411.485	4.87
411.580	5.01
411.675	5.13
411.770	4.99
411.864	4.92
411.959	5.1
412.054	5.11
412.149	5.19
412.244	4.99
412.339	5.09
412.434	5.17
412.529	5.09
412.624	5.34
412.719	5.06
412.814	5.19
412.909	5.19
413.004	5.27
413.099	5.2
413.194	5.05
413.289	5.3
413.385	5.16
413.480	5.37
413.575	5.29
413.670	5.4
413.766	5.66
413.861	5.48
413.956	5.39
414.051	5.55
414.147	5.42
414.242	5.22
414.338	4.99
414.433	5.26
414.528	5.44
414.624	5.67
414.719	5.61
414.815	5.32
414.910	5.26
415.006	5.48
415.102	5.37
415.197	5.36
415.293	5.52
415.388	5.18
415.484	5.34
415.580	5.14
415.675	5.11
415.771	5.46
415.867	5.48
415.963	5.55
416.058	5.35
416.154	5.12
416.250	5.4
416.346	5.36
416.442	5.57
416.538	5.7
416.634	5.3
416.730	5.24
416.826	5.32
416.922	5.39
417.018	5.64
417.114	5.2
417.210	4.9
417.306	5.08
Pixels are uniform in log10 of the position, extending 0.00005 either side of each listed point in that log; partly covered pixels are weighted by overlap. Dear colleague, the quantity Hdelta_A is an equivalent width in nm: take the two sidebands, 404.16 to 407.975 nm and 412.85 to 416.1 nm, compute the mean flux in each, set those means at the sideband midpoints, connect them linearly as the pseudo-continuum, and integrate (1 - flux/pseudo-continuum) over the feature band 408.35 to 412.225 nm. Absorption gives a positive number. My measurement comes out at 0.705 nm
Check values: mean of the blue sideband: 5.42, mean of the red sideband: 5.35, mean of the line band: 4.4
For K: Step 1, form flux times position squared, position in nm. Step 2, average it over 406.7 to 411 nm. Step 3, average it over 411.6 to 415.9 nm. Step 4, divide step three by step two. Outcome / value 1.2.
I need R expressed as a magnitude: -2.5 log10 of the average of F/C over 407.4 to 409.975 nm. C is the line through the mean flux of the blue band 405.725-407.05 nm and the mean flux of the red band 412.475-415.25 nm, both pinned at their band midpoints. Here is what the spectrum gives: 0.12 mag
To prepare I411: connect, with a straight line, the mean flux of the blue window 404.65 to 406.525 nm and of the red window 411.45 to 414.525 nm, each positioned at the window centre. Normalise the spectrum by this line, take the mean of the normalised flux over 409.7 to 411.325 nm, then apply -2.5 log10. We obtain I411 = 0.39 mag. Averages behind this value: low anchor 5.49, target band 3.72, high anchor 5.21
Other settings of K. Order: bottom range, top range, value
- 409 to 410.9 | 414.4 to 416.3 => 1.43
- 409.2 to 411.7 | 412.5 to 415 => 1.33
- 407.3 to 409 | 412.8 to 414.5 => 1.06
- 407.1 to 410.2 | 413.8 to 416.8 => 1.19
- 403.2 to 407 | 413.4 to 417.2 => 1.03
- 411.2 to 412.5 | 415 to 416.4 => 1.09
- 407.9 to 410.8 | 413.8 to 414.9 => 1.28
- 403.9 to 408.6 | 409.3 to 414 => 0.88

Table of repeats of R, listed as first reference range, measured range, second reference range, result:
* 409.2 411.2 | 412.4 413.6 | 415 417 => -0.14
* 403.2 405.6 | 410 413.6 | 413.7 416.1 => 0.17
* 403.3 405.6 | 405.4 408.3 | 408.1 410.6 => -0.09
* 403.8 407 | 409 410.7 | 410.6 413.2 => 0.32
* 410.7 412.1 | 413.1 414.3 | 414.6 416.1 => -0.05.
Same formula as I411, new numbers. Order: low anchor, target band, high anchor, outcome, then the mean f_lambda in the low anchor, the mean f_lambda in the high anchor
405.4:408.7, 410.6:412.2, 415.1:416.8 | 0.12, 5.31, 5.36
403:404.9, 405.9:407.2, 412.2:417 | 0.01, 5.49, 5.33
